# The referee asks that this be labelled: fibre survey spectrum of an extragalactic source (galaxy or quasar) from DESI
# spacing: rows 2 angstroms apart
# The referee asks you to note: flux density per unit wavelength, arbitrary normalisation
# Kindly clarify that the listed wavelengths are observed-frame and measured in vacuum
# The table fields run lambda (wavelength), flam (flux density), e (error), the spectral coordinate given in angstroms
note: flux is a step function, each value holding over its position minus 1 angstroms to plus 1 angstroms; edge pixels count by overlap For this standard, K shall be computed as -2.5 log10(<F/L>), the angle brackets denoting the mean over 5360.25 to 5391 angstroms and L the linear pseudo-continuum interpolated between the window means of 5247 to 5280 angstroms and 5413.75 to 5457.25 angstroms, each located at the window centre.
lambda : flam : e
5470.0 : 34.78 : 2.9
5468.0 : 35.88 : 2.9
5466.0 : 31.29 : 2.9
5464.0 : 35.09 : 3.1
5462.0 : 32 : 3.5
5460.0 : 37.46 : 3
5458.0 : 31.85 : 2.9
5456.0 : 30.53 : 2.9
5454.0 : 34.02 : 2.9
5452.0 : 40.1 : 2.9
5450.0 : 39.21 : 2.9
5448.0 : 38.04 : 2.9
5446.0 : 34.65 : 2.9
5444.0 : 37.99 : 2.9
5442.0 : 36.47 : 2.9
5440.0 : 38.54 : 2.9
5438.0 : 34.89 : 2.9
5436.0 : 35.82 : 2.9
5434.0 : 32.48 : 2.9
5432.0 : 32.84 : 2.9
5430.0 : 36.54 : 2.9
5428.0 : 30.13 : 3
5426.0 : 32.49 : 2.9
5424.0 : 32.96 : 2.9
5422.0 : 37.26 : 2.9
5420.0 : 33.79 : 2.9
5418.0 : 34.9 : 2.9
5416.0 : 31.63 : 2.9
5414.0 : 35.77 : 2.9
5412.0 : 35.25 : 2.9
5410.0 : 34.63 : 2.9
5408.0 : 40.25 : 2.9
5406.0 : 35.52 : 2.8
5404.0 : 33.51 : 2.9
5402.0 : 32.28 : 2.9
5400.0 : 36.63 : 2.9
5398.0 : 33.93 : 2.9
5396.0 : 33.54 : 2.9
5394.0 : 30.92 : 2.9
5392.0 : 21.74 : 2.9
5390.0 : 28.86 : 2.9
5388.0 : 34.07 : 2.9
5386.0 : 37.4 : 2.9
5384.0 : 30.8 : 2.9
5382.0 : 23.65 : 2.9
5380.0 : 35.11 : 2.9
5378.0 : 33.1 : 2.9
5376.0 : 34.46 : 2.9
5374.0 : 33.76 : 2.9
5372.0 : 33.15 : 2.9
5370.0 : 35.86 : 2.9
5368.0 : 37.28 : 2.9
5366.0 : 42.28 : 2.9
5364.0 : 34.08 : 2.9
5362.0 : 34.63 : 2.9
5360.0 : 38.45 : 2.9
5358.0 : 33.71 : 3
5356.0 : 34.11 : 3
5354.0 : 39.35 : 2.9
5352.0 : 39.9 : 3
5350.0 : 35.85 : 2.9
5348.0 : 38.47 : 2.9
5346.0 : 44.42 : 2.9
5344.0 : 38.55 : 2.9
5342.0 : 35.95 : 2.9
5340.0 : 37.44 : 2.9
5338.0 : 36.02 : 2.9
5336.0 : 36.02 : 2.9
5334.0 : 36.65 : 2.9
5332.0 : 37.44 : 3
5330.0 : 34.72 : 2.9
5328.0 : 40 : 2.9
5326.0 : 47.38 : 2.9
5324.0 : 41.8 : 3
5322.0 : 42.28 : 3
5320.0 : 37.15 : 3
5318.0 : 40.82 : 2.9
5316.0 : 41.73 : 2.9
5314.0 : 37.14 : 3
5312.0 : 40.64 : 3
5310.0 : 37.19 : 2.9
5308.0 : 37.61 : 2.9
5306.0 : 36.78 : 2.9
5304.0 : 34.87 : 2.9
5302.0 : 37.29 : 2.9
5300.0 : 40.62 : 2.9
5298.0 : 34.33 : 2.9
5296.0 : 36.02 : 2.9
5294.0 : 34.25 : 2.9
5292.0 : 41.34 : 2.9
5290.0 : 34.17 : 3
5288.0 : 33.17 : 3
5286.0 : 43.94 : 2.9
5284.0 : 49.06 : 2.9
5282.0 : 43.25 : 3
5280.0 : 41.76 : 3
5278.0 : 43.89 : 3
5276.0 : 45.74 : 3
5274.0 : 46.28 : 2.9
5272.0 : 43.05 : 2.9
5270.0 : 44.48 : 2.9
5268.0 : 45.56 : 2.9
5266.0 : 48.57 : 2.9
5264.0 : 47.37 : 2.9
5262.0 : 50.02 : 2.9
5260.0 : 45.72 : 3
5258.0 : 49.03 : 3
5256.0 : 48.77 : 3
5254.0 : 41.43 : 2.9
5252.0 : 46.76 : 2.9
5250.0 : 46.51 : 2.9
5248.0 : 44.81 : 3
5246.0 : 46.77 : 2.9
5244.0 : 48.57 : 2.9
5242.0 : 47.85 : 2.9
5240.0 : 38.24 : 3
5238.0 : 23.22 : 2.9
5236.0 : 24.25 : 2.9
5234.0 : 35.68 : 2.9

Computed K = 0.14 mag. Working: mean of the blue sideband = 46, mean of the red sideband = 35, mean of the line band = 34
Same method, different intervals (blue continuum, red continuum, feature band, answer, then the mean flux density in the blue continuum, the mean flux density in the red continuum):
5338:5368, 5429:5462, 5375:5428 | 0.104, 37.6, 35.6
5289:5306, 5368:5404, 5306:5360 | -0.105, 36.6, 32.5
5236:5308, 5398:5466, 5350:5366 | 0.046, 42.1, 34.9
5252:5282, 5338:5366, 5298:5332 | 0.053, 45.8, 37.4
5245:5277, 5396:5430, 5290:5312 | 0.166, 46.3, 34.5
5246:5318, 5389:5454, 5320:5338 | 0.010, 42.1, 34.5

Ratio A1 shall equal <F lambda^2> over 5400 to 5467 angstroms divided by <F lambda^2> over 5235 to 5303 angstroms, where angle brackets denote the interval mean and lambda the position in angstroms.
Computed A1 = 0.88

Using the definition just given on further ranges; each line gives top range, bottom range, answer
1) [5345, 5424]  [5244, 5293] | 0.81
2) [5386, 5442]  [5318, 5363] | 0.91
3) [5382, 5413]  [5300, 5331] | 0.87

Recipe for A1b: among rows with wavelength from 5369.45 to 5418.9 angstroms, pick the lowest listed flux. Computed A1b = 21.74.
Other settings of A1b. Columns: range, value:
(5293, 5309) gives 34.25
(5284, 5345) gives 33.17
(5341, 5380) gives 33.1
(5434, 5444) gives 32.48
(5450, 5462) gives 30.53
